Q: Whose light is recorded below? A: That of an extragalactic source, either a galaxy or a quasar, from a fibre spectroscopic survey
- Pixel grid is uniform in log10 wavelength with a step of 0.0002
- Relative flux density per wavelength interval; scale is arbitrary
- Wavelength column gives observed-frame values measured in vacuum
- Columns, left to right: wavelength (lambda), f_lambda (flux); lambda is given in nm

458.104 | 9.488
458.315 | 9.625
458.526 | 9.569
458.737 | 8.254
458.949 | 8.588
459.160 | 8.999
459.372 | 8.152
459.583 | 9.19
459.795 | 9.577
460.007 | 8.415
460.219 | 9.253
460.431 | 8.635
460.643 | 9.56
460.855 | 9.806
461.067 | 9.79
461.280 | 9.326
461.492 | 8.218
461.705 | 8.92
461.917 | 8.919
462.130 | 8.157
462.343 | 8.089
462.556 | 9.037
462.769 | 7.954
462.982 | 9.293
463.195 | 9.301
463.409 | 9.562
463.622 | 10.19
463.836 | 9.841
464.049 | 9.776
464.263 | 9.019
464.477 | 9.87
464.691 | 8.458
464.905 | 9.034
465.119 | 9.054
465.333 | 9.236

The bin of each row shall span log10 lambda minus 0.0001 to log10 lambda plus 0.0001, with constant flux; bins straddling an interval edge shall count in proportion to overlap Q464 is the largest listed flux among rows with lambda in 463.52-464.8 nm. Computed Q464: 10.19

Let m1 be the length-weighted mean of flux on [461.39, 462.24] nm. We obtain 8.55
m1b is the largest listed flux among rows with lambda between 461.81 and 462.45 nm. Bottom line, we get 8.919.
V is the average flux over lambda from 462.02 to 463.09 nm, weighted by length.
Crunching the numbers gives 8.51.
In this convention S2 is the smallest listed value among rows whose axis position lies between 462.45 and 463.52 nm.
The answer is 7.954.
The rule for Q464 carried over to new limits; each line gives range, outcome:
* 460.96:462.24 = 9.79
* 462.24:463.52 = 9.562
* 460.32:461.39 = 9.806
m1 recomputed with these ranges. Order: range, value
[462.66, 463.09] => 8.64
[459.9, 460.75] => 8.97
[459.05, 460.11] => 8.87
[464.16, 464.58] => 9.44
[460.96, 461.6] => 9.11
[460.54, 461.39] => 9.62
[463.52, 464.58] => 9.73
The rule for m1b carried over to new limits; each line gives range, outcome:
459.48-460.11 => 9.577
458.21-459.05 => 9.625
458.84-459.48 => 8.999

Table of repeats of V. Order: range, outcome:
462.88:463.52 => 9.39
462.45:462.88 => 8.51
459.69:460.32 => 9.08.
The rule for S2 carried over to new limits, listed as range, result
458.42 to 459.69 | 8.152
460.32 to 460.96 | 8.635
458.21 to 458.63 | 9.569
